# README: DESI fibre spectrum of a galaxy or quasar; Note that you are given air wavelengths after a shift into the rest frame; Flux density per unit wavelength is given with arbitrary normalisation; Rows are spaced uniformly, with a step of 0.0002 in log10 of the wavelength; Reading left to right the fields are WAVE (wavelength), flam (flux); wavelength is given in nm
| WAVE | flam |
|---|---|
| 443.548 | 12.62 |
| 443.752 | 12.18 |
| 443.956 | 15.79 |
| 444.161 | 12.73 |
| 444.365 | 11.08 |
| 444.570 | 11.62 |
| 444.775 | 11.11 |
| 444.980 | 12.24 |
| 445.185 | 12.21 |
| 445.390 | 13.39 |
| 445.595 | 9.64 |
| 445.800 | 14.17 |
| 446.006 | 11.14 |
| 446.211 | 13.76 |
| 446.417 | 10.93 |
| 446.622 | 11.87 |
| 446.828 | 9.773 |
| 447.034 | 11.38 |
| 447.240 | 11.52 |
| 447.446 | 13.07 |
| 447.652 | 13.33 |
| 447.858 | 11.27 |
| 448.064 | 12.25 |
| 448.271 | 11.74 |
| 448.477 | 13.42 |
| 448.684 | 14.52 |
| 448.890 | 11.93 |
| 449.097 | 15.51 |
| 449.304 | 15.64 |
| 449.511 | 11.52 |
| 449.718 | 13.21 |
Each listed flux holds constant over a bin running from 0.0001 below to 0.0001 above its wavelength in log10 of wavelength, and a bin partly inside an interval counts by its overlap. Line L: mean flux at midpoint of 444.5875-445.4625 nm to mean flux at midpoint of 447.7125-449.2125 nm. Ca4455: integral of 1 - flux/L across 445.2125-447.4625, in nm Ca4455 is 0.11 nm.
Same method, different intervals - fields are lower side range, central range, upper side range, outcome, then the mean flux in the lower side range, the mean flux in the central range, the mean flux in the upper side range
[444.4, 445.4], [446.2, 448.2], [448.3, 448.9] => 0.15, 11.9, 11.8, 13.3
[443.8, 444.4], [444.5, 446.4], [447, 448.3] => 0.12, 13.4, 12.1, 12.1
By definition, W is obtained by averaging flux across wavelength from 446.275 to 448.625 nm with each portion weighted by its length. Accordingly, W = 11.9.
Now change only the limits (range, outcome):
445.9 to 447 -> 11.5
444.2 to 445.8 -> 11.8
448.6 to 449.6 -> 13.8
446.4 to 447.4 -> 11.2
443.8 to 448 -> 12.1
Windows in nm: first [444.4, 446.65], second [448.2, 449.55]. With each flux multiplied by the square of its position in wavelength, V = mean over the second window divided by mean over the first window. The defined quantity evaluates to 1.15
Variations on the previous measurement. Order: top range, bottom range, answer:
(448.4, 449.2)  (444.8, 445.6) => 1.17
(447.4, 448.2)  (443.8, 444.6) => 0.98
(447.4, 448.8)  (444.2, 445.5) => 1.08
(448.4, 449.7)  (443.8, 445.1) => 1.13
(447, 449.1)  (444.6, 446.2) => 1.06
